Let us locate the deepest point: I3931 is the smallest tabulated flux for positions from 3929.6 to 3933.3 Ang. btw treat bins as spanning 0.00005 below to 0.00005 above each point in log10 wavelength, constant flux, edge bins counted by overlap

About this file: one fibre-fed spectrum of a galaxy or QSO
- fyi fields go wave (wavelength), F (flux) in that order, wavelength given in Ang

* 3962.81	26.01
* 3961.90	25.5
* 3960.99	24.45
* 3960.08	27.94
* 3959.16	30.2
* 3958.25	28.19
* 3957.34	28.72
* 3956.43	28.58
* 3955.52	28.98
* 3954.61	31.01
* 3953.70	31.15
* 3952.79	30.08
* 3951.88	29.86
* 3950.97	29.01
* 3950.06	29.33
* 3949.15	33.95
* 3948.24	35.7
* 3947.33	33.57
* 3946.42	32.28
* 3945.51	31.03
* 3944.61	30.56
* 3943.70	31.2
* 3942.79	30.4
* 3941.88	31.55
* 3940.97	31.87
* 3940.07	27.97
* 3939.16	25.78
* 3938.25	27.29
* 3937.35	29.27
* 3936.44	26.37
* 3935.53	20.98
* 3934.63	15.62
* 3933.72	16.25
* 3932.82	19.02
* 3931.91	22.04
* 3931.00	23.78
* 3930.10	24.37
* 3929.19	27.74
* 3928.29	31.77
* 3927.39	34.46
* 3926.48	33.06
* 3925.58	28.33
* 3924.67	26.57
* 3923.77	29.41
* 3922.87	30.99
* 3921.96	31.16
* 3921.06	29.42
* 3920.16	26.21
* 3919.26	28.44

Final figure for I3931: 19.02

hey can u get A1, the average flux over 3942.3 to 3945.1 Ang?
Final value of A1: 30.8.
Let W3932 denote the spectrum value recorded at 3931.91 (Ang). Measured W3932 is 22.04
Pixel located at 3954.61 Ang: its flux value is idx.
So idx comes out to 31.01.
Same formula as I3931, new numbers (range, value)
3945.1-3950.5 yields 29.33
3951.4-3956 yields 28.98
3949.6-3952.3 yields 29.01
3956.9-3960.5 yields 27.94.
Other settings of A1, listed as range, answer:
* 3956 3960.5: 28.7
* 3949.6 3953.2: 29.6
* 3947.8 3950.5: 33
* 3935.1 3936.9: 23.6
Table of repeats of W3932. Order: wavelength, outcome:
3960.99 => 24.45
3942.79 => 30.4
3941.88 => 31.55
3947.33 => 33.57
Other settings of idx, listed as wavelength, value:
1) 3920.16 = 26.21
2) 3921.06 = 29.42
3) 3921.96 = 31.16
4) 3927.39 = 34.46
